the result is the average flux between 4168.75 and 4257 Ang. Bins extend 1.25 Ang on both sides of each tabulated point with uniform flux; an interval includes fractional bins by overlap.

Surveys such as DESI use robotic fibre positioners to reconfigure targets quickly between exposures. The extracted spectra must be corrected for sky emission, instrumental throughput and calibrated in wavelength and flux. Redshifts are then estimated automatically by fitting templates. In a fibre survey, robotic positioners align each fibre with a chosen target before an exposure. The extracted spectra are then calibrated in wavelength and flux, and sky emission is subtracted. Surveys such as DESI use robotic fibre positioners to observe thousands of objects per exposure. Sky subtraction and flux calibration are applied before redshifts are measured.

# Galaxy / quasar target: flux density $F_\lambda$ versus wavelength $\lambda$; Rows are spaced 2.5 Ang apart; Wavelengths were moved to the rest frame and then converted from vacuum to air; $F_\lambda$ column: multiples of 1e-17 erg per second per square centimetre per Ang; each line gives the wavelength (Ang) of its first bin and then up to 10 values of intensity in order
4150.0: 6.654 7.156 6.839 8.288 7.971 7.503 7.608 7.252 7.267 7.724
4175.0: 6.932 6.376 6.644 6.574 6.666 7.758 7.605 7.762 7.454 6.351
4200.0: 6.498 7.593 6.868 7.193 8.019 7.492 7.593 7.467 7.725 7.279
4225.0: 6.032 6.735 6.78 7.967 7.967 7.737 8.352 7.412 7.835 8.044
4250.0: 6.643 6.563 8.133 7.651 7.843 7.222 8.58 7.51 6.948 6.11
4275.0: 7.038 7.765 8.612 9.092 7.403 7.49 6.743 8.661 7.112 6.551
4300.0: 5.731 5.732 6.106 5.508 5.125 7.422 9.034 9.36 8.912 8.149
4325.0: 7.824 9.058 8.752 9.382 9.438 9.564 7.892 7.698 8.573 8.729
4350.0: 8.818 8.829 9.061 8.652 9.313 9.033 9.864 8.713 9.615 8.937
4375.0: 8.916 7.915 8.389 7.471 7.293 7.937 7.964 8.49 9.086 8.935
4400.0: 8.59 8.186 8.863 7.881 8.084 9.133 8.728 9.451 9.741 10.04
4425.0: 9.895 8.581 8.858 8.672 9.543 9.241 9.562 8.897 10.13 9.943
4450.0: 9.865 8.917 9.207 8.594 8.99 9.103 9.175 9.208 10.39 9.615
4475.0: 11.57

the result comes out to 7.29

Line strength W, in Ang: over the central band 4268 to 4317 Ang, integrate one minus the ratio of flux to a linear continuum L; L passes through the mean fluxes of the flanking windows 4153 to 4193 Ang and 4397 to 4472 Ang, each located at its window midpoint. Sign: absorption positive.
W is 6.2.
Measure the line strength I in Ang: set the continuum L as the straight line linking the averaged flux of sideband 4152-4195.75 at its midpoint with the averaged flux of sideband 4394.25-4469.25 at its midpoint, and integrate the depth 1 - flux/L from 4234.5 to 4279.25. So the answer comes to 2.0 Ang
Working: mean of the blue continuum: 7.3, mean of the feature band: 7.52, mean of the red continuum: 9.11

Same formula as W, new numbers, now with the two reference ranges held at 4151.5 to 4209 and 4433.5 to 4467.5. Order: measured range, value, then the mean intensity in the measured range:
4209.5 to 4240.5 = 0.51 Ang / 7.44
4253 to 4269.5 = 0.25 Ang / 7.73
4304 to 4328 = 1.90 Ang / 7.62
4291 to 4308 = 3.35 Ang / 6.53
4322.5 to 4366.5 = -1.76 Ang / 8.83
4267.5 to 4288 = 1.07 Ang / 7.56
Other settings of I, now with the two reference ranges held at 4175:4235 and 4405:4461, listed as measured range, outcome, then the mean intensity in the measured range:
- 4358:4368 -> -0.78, 9.23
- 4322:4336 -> -0.90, 8.79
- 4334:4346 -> -0.38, 8.62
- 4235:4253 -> -0.19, 7.58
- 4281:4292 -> 0.15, 7.77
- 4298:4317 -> 3.69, 6.5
